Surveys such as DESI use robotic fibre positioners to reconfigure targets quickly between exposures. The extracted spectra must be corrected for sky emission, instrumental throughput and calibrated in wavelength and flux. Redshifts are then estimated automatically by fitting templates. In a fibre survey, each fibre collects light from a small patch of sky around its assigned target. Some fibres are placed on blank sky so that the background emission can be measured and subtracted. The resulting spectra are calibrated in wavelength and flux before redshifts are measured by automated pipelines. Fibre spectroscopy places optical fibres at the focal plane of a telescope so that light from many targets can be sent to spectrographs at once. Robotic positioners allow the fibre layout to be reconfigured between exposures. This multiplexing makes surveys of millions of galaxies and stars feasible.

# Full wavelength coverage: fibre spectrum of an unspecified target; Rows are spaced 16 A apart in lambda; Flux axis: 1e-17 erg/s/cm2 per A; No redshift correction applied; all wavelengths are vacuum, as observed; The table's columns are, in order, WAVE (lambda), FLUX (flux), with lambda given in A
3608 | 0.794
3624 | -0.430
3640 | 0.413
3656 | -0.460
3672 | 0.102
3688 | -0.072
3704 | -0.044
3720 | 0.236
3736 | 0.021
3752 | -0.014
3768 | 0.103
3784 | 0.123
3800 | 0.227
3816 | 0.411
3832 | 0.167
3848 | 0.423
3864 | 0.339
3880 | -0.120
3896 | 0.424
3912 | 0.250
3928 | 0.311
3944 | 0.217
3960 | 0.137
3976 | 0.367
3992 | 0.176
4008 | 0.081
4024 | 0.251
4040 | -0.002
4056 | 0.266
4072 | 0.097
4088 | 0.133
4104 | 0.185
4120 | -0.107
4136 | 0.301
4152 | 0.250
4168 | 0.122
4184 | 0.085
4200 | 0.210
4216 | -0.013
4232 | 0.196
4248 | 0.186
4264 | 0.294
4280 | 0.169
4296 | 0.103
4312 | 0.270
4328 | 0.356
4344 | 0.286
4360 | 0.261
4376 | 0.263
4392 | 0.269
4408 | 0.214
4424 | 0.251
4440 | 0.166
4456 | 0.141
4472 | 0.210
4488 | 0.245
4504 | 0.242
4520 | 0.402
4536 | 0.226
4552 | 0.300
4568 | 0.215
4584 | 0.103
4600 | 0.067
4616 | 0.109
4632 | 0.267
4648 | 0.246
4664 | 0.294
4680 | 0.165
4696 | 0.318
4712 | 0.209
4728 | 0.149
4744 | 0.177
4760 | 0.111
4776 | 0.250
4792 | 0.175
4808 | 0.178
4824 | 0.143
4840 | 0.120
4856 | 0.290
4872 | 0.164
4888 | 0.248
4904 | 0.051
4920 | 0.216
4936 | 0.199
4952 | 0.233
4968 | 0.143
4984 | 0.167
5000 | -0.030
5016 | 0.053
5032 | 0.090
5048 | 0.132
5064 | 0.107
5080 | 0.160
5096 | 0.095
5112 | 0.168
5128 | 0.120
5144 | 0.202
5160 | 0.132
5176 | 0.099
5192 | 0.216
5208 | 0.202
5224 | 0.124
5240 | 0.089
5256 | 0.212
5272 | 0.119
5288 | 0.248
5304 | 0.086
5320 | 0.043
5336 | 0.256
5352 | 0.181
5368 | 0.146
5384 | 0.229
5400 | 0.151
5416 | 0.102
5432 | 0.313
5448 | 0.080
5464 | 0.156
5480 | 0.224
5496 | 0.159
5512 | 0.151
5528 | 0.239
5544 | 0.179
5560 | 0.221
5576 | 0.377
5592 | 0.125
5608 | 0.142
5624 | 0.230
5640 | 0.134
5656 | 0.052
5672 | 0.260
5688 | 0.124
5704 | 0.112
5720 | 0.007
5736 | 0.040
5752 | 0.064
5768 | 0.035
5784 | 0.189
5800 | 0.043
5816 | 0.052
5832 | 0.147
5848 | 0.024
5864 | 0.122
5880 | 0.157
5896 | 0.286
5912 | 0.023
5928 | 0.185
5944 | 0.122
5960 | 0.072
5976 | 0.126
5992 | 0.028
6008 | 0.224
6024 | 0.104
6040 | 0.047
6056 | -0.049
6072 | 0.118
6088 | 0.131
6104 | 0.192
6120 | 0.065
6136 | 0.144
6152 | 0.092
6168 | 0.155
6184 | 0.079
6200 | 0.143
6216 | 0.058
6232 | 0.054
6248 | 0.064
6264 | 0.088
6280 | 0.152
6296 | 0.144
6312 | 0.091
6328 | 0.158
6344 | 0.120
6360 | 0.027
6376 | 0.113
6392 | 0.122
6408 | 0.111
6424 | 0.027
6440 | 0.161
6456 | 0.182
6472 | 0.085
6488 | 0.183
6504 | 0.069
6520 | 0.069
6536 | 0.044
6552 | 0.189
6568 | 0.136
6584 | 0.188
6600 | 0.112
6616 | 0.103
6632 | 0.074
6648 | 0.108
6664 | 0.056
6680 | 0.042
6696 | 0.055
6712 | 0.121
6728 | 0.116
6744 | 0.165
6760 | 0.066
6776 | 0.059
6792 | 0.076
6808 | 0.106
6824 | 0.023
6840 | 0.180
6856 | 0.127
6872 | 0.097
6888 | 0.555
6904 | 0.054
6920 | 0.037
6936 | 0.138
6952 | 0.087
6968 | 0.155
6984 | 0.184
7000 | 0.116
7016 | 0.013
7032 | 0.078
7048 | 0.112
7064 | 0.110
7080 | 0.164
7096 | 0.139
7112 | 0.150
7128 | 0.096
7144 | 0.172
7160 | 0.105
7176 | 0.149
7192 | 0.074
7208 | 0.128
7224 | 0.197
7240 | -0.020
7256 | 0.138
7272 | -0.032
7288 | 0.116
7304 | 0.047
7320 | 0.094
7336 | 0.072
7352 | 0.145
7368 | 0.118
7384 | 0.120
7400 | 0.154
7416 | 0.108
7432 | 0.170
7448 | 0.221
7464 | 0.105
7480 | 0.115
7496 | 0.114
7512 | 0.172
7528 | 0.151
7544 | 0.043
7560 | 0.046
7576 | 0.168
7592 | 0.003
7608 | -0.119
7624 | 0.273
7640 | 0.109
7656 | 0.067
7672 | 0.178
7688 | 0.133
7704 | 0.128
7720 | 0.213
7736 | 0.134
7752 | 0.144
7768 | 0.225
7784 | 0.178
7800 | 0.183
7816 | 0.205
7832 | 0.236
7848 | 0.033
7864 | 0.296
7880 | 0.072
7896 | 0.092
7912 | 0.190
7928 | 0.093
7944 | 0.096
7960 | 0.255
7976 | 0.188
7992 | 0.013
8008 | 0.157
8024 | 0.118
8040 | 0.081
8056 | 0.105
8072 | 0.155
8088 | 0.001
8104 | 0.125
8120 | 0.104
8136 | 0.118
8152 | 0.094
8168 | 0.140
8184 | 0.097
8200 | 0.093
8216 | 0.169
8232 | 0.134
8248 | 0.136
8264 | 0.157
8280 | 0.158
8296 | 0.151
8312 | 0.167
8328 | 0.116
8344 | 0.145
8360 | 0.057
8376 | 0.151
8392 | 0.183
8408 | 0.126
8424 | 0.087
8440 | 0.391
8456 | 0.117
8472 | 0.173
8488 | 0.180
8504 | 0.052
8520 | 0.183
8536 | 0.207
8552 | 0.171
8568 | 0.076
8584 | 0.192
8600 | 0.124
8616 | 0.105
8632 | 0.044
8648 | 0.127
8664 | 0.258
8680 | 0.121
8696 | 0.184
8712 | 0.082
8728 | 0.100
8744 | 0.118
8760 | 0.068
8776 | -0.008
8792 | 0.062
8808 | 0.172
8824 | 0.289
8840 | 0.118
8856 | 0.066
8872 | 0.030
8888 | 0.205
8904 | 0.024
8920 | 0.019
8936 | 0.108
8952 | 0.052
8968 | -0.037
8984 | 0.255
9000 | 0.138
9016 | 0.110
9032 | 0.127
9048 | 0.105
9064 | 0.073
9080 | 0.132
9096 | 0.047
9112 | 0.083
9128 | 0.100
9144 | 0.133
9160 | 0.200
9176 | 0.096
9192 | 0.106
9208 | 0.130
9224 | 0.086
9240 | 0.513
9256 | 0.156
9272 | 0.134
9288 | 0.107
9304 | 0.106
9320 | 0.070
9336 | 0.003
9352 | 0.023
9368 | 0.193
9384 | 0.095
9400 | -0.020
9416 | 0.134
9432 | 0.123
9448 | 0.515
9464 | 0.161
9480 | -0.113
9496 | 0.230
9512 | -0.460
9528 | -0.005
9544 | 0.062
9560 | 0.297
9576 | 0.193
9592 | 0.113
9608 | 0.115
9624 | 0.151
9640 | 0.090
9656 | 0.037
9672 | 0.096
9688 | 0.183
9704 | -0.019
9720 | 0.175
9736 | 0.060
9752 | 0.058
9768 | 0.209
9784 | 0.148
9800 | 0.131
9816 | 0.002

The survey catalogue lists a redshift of 0.85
